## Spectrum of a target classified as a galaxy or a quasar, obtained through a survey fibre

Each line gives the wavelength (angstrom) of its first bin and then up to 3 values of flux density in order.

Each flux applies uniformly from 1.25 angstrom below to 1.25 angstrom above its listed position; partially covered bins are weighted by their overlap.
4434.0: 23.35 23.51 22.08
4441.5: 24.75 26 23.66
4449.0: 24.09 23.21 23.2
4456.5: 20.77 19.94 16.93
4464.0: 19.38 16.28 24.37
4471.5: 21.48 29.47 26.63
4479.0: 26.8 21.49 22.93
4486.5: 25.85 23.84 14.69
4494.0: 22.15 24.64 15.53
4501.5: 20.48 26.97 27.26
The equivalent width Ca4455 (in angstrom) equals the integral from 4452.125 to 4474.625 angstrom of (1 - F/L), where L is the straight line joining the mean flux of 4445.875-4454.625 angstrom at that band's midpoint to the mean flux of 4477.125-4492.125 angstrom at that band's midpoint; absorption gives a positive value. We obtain 2.2 angstrom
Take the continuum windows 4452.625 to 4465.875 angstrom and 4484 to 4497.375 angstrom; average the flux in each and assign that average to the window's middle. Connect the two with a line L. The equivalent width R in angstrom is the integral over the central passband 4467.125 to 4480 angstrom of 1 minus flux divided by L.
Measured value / -2.63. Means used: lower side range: 19.9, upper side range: 22.2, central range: 25.3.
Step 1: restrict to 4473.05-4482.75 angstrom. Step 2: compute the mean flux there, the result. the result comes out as 26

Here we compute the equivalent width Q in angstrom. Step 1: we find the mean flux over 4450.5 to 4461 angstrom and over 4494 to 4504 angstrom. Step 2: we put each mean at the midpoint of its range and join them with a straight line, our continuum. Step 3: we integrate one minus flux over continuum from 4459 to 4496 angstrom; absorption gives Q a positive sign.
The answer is -1.60 angstrom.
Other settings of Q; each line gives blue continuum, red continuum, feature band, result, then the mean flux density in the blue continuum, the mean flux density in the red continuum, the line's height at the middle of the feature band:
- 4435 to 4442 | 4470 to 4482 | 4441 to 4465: 1.91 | 23.3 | 25.4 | 24.1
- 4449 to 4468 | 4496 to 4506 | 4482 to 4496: -0.28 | 20.3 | 22.1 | 21.6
